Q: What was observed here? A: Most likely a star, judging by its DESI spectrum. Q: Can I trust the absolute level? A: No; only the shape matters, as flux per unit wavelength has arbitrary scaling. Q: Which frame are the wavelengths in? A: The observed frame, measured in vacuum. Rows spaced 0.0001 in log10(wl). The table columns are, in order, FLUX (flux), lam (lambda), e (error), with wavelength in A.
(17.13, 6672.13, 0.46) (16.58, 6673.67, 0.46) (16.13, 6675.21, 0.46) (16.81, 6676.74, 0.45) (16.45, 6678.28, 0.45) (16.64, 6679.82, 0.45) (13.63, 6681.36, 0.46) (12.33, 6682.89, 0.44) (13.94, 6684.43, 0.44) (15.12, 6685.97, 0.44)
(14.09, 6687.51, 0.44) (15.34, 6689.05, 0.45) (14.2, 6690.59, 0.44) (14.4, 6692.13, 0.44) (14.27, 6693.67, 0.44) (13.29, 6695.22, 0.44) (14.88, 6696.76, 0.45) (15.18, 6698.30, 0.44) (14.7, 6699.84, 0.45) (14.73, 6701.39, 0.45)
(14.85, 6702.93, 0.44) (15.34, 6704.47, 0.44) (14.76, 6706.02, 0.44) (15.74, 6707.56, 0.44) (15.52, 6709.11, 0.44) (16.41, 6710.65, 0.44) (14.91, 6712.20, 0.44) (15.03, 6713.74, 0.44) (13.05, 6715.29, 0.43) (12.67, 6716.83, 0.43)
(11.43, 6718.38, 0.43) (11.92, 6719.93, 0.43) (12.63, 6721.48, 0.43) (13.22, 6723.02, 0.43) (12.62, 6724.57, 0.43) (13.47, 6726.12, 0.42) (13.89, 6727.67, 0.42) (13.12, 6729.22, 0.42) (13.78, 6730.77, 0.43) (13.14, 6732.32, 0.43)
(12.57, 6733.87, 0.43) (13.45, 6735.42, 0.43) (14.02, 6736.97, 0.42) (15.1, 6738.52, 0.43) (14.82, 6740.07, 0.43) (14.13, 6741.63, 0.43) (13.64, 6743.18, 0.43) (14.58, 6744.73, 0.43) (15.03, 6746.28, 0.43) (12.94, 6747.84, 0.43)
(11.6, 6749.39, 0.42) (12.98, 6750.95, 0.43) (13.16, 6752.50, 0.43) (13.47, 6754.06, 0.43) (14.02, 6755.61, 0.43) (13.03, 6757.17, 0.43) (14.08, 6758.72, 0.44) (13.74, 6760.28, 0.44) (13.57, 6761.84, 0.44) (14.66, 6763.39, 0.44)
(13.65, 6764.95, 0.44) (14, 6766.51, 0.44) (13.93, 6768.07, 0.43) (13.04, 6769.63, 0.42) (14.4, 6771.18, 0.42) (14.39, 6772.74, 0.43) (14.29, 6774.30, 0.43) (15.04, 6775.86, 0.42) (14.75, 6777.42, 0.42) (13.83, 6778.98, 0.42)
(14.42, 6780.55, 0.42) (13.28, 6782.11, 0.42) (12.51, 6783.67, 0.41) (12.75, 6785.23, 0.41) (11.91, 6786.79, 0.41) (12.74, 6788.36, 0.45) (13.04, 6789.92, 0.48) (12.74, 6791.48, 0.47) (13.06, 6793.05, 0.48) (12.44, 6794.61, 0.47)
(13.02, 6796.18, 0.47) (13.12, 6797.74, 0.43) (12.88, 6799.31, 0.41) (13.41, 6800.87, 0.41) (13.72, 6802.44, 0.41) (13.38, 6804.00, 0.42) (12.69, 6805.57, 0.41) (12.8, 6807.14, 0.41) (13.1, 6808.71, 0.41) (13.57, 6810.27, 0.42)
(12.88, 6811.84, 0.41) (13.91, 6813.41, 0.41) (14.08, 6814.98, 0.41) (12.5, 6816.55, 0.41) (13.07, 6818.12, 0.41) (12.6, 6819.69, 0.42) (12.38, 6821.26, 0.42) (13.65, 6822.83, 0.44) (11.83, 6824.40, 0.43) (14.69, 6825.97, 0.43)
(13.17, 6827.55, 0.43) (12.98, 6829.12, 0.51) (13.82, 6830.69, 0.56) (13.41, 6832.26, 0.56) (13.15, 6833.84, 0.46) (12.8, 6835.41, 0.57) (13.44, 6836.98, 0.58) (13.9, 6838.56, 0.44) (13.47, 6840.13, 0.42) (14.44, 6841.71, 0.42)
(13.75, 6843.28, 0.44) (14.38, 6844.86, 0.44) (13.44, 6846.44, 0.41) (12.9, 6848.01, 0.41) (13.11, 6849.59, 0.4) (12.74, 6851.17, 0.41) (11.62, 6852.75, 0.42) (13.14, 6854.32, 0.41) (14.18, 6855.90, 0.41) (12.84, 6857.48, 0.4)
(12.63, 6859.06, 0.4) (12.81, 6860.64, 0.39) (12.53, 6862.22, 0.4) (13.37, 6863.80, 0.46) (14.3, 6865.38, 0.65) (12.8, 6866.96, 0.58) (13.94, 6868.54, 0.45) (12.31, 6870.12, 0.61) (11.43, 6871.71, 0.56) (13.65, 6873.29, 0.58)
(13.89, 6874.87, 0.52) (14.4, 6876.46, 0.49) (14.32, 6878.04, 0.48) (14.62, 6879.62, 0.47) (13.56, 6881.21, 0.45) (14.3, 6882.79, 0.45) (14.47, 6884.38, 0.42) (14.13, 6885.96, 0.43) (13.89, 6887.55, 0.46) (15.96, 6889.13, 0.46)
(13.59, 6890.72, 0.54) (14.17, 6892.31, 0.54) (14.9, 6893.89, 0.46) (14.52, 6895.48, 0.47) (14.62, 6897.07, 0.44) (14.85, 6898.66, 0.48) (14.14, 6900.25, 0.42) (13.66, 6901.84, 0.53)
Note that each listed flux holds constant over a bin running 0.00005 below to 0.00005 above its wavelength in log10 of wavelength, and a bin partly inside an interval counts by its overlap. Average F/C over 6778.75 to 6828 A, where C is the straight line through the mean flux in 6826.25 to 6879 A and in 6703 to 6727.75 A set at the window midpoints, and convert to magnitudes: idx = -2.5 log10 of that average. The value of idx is 0.04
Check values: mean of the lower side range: 13.9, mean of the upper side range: 13.3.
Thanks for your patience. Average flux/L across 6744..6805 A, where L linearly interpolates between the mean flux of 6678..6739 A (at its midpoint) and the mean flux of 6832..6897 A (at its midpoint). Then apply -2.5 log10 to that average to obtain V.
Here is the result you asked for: 0.03 mag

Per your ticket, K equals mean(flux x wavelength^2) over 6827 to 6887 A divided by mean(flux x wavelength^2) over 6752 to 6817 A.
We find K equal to 1.0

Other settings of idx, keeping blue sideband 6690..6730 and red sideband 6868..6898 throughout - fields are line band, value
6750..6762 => 0.05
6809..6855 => 0.06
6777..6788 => 0.06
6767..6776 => 0.00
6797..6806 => 0.07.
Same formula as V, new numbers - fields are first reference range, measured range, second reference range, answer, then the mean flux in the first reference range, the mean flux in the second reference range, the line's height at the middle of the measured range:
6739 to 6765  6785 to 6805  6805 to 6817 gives 0.03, 13.7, 13.2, 13.4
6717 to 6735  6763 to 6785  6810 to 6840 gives -0.07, 12.9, 13.3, 13.1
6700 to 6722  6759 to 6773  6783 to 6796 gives -0.06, 14.2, 12.7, 13.1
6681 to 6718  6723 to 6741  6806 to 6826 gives 0.04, 14.5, 13.1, 14.1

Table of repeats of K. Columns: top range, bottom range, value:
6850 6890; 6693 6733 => 1.01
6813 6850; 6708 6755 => 1.01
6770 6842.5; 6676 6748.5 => 0.97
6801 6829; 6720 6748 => 0.99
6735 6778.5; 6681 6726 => 1.00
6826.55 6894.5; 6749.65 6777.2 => 1.01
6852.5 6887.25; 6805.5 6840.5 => 1.03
